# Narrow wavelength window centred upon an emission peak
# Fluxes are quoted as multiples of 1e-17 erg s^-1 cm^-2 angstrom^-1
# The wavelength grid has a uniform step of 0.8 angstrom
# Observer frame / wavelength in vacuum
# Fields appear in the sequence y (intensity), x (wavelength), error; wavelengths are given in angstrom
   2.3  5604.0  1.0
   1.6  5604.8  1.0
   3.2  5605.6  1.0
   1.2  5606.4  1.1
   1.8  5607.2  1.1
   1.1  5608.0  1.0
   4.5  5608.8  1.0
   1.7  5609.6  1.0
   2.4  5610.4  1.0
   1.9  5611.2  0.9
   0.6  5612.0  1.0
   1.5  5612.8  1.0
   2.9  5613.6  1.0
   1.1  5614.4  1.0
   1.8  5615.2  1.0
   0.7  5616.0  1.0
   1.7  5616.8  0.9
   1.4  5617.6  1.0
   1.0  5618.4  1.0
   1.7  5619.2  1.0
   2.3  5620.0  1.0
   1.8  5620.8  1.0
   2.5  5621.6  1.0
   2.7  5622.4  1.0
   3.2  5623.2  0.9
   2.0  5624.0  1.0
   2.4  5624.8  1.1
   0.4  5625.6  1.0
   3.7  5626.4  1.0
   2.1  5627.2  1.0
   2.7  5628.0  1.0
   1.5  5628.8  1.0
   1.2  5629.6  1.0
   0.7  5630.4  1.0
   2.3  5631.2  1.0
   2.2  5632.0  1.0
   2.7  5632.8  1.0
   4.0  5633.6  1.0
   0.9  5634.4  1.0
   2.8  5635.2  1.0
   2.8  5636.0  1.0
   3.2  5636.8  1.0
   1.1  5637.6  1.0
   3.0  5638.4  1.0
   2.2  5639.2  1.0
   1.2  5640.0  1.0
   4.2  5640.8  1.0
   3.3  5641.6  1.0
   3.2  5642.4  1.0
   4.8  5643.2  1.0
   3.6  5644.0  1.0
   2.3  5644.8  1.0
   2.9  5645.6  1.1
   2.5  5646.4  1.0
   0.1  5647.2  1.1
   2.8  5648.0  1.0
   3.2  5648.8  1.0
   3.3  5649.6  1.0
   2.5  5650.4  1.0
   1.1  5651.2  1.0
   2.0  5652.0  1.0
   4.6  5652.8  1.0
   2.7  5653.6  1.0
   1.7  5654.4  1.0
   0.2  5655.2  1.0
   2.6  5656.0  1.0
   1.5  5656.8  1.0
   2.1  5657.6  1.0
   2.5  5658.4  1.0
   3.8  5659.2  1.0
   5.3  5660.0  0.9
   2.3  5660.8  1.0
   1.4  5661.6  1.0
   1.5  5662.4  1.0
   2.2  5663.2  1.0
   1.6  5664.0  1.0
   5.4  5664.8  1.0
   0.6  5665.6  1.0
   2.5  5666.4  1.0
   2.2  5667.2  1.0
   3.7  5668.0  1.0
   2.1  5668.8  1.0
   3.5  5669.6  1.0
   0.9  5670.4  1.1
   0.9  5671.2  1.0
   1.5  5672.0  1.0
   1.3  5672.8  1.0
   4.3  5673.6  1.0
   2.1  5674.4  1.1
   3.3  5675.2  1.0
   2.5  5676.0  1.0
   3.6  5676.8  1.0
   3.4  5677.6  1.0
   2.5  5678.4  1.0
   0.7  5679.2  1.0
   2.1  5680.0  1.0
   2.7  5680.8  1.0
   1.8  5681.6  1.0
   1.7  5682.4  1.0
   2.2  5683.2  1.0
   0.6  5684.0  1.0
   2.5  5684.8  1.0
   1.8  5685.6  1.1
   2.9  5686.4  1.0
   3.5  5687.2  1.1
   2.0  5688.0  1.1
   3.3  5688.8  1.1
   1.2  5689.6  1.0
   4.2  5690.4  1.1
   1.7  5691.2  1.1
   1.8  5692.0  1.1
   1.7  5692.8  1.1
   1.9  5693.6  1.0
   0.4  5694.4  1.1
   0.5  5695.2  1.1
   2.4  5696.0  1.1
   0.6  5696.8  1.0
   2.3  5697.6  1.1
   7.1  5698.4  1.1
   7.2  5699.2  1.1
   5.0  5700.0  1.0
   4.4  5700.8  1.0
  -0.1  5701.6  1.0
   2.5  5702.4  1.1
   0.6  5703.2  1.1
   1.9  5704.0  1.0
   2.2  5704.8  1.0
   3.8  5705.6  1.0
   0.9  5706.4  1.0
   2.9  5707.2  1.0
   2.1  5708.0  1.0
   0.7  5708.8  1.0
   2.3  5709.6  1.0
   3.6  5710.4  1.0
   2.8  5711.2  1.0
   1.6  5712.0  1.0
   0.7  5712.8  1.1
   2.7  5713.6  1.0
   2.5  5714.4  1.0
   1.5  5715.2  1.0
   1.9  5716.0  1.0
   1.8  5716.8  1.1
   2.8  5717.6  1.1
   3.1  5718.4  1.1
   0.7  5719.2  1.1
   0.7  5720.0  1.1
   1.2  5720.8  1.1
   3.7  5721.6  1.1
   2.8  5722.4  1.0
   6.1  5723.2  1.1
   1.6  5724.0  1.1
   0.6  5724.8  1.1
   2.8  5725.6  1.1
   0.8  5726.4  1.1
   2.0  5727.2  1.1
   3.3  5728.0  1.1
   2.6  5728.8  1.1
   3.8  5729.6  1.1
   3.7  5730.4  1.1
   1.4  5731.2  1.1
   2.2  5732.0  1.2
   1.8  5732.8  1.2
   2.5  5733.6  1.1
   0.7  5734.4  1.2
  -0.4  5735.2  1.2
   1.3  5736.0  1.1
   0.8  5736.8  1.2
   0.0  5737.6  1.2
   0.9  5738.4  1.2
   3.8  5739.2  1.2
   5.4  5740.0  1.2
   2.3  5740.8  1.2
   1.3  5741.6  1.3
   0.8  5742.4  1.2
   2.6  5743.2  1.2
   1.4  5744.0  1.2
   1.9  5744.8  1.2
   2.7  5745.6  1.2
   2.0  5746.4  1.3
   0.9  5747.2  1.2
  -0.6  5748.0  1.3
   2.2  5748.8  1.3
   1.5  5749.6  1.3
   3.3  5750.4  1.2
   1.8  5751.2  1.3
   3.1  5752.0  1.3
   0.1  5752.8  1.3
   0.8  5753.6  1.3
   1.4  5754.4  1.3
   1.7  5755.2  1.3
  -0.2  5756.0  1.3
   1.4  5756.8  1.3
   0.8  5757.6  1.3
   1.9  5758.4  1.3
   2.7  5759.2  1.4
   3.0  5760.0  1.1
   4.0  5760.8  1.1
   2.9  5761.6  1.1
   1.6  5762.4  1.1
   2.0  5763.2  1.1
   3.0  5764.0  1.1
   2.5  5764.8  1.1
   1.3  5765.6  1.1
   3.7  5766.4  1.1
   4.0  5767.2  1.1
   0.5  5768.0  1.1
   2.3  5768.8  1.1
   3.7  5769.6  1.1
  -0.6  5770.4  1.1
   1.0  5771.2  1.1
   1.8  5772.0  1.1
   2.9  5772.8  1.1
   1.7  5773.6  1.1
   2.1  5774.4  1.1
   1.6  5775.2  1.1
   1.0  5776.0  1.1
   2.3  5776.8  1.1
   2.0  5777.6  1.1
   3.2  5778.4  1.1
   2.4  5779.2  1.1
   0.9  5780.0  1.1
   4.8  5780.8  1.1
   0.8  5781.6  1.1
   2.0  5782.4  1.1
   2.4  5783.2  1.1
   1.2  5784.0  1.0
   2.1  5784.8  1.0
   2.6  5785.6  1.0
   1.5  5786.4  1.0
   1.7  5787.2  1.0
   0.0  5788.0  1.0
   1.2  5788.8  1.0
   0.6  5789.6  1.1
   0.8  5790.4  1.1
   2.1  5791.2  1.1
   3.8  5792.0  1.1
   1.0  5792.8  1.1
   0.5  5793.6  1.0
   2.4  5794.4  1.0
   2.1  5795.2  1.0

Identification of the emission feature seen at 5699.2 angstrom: H-beta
